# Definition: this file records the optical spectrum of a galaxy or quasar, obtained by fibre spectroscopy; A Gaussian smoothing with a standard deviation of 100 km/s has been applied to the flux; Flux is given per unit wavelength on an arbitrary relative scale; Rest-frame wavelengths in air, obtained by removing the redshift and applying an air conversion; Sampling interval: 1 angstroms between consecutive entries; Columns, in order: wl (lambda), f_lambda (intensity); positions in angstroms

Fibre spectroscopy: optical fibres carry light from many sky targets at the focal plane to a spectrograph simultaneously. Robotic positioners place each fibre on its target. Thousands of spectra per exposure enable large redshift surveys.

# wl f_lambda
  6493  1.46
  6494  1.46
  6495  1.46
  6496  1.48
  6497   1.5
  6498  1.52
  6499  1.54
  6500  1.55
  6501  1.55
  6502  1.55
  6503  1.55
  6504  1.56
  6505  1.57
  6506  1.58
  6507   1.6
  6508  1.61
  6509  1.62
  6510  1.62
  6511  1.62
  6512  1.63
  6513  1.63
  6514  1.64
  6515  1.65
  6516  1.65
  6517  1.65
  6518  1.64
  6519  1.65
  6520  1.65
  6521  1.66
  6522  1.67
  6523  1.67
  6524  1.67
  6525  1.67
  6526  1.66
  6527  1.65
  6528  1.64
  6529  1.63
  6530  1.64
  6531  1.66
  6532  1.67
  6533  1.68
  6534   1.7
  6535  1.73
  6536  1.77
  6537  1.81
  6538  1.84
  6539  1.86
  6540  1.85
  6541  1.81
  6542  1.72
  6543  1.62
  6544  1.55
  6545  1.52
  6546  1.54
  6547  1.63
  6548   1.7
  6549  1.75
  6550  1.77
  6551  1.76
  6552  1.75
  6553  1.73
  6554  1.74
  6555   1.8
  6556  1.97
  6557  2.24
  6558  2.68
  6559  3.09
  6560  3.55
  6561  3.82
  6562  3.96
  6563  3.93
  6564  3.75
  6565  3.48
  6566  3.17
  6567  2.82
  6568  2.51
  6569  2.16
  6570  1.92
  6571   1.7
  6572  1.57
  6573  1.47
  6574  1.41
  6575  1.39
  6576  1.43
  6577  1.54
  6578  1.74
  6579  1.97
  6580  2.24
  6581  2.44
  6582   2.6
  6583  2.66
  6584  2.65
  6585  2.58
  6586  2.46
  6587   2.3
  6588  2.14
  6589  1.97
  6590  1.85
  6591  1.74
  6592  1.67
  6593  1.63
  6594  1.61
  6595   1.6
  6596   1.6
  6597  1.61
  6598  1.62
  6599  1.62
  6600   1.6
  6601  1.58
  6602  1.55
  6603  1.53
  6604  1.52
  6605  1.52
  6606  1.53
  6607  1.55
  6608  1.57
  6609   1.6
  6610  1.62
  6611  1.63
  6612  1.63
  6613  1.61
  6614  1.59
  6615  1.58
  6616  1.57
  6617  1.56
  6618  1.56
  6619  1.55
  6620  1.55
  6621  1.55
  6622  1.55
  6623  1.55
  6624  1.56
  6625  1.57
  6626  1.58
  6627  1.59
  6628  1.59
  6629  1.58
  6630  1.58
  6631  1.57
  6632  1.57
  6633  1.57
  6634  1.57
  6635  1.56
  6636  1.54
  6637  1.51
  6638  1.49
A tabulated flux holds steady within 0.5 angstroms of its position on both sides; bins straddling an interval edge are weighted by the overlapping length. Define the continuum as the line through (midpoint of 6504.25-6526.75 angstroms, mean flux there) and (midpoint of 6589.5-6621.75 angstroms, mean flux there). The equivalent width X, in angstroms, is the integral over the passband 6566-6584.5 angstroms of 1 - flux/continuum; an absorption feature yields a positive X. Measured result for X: -5.0 angstroms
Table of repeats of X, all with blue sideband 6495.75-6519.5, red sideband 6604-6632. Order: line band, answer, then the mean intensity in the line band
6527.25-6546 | -1.3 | 1.7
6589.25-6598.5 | -0.5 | 1.67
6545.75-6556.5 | -1.1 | 1.74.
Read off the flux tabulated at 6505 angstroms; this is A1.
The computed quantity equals 1.57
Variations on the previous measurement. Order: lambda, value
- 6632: 1.57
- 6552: 1.75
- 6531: 1.66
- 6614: 1.59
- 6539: 1.86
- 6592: 1.67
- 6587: 2.3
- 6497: 1.5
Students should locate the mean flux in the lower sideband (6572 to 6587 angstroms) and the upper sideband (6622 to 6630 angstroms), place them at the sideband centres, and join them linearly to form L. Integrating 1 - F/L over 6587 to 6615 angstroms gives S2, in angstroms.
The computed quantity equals 2.6 angstroms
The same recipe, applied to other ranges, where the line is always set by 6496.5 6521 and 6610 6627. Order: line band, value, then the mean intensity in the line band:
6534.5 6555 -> -1.7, 1.72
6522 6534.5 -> -0.5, 1.66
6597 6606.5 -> 0.1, 1.57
